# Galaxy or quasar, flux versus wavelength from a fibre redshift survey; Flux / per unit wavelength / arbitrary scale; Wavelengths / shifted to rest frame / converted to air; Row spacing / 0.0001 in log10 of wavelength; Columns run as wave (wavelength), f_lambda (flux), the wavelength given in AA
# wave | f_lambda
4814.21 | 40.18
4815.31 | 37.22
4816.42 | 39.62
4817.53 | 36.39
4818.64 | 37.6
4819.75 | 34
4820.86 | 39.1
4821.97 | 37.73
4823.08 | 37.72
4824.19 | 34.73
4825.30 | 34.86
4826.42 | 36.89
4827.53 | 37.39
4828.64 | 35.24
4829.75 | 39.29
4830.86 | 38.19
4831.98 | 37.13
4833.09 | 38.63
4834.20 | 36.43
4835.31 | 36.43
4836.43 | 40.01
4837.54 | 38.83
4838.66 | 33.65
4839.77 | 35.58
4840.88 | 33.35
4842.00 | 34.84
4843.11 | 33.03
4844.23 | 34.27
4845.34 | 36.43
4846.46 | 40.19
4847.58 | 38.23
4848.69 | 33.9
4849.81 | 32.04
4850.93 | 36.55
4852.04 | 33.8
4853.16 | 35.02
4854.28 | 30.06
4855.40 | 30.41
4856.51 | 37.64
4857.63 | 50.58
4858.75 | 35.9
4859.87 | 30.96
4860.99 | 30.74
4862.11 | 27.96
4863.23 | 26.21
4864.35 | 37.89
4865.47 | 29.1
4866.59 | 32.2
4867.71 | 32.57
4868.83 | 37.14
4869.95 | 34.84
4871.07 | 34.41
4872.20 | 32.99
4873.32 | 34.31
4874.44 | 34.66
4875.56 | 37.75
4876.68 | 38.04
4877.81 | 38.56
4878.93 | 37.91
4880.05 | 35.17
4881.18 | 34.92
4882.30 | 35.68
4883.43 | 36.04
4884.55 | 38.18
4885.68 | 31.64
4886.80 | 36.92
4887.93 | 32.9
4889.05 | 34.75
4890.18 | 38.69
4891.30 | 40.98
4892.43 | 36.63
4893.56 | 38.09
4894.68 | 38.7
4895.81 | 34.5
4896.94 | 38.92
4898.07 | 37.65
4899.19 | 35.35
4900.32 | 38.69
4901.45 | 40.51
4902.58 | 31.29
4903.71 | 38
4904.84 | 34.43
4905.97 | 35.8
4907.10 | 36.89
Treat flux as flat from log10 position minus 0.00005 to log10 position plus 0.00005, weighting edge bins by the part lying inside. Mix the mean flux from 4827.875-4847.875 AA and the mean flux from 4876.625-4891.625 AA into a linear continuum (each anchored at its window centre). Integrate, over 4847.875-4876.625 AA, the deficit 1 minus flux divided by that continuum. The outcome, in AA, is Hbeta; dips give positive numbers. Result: 1.88 AA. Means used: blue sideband 36.6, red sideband 36.3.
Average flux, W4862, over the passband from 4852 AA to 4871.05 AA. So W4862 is 33.7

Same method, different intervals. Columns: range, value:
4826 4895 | 35.6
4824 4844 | 36.3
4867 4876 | 34.8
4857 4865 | 34.3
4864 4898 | 35.8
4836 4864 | 34.8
